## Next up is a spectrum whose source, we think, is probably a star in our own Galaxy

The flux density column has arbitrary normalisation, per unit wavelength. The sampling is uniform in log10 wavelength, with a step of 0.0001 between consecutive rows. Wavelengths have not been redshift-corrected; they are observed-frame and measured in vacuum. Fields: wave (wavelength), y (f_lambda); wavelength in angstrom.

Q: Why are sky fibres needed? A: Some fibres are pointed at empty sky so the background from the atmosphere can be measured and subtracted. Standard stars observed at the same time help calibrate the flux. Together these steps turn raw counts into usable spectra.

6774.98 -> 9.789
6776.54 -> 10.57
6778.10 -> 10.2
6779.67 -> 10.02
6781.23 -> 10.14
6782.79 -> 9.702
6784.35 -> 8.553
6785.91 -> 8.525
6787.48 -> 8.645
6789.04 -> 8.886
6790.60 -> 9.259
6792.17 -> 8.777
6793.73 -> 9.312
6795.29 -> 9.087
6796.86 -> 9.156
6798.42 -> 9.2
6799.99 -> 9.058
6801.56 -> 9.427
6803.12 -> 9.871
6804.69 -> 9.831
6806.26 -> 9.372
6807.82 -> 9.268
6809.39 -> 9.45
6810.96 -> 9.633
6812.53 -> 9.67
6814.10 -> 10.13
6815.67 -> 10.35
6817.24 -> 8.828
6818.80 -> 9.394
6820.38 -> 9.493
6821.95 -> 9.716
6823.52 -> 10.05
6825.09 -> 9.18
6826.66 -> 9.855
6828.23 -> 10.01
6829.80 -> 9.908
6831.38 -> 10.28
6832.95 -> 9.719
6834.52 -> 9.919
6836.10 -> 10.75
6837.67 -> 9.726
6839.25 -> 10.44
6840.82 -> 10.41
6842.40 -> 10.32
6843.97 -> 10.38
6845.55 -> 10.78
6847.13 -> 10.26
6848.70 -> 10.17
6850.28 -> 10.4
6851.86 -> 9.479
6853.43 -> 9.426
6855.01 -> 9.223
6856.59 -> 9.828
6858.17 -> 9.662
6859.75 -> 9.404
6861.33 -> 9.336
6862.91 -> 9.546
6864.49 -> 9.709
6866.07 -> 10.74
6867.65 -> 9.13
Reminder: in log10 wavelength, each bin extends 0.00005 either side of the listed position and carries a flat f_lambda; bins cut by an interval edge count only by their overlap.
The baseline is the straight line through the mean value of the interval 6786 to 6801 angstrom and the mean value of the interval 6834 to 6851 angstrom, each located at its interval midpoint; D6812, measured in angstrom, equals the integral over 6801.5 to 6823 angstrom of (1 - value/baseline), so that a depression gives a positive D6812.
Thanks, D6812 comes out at -0.2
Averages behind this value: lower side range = 9.02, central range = 9.61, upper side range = 10.3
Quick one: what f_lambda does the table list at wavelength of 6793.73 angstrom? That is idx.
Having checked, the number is 9.312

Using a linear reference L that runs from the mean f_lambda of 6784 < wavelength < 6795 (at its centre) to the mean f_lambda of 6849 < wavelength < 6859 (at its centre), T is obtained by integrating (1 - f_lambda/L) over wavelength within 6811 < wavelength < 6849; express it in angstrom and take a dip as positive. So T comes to -2.4 angstrom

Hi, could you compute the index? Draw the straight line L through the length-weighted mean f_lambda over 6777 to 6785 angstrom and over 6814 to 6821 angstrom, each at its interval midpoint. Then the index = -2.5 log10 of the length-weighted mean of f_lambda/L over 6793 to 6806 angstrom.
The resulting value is 0.04 mag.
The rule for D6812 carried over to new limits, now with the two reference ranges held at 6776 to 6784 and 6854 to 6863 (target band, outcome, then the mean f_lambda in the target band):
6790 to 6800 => 0.8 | 9.12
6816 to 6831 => 0.1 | 9.65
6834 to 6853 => -1.3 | 10.2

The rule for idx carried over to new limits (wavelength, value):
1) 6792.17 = 8.777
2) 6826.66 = 9.855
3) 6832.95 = 9.719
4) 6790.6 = 9.259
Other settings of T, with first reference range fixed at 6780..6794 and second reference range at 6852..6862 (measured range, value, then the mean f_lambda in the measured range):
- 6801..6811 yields -0.4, 9.55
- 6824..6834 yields -0.5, 9.84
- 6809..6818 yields -0.4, 9.68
